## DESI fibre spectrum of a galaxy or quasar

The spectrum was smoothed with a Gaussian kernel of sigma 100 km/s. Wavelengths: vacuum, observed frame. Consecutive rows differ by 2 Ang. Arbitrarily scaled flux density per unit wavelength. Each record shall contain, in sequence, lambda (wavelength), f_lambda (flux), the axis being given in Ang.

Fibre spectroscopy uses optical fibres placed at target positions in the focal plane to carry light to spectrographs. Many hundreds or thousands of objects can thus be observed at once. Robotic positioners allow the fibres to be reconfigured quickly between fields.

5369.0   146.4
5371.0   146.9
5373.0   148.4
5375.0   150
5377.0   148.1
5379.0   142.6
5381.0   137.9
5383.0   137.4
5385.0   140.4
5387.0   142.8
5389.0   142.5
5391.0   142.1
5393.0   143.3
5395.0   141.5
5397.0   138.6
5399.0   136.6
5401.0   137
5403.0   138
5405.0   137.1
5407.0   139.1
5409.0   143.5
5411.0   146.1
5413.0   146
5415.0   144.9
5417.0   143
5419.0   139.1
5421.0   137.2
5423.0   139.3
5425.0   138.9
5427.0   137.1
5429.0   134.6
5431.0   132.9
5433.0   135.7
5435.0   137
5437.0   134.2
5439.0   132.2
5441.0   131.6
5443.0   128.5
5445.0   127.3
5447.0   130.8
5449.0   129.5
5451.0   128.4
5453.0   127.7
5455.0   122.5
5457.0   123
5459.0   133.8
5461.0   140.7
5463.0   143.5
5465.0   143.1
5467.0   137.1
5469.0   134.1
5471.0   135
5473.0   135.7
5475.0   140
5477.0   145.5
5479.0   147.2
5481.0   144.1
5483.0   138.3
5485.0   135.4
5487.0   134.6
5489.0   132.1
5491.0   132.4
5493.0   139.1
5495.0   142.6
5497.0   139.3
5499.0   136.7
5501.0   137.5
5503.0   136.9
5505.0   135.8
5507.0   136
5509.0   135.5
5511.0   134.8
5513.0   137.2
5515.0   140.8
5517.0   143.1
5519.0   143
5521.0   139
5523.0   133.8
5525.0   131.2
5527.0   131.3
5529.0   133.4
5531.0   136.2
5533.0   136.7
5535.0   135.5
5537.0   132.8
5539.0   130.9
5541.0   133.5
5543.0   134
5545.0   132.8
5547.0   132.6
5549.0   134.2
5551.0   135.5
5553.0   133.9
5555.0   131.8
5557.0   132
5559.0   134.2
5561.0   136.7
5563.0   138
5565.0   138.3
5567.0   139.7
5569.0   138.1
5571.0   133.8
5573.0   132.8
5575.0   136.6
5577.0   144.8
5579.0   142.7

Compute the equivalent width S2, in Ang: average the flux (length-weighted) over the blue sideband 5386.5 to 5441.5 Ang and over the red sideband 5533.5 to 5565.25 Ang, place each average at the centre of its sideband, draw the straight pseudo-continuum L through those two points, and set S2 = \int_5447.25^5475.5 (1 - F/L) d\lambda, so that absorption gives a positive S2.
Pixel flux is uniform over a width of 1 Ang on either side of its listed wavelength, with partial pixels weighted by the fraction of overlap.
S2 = 0.7 Ang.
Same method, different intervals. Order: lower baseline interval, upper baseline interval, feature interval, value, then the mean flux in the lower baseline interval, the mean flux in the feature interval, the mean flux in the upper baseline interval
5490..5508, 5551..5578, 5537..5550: 0.34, 137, 133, 136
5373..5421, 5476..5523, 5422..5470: 2.28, 142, 133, 138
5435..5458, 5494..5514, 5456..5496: -1.39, 129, 138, 137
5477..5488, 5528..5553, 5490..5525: 0.00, 140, 138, 134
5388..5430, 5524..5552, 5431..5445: 0.61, 140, 133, 134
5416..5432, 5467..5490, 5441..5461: 1.34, 138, 129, 138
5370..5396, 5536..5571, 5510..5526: -0.17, 143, 138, 135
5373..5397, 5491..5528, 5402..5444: 0.93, 143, 138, 137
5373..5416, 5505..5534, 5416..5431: 0.27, 142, 138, 137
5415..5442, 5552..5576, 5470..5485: -0.46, 137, 140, 135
